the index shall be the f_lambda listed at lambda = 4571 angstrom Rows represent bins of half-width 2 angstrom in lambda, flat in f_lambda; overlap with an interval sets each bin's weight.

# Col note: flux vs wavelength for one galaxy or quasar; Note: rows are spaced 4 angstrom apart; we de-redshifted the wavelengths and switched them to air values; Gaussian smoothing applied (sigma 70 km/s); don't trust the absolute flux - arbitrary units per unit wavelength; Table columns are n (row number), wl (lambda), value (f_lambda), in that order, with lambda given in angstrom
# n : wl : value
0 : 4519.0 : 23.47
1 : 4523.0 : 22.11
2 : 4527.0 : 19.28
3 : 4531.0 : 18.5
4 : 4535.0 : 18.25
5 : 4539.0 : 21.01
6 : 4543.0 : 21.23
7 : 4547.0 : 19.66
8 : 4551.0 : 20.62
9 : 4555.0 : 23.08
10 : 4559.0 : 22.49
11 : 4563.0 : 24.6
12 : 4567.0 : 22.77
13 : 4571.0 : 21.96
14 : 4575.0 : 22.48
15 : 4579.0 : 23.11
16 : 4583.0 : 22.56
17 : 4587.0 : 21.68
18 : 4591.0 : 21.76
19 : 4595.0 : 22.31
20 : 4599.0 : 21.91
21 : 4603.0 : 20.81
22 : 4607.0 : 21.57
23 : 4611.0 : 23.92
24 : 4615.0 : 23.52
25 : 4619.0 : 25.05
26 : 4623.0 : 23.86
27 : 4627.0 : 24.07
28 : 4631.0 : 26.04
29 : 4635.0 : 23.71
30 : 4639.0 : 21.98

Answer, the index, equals 21.96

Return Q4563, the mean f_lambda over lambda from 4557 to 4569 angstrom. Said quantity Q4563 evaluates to 23.3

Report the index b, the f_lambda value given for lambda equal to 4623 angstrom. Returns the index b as 23.86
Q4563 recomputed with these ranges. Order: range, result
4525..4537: 18.7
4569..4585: 22.5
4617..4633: 24.8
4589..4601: 22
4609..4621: 24.2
